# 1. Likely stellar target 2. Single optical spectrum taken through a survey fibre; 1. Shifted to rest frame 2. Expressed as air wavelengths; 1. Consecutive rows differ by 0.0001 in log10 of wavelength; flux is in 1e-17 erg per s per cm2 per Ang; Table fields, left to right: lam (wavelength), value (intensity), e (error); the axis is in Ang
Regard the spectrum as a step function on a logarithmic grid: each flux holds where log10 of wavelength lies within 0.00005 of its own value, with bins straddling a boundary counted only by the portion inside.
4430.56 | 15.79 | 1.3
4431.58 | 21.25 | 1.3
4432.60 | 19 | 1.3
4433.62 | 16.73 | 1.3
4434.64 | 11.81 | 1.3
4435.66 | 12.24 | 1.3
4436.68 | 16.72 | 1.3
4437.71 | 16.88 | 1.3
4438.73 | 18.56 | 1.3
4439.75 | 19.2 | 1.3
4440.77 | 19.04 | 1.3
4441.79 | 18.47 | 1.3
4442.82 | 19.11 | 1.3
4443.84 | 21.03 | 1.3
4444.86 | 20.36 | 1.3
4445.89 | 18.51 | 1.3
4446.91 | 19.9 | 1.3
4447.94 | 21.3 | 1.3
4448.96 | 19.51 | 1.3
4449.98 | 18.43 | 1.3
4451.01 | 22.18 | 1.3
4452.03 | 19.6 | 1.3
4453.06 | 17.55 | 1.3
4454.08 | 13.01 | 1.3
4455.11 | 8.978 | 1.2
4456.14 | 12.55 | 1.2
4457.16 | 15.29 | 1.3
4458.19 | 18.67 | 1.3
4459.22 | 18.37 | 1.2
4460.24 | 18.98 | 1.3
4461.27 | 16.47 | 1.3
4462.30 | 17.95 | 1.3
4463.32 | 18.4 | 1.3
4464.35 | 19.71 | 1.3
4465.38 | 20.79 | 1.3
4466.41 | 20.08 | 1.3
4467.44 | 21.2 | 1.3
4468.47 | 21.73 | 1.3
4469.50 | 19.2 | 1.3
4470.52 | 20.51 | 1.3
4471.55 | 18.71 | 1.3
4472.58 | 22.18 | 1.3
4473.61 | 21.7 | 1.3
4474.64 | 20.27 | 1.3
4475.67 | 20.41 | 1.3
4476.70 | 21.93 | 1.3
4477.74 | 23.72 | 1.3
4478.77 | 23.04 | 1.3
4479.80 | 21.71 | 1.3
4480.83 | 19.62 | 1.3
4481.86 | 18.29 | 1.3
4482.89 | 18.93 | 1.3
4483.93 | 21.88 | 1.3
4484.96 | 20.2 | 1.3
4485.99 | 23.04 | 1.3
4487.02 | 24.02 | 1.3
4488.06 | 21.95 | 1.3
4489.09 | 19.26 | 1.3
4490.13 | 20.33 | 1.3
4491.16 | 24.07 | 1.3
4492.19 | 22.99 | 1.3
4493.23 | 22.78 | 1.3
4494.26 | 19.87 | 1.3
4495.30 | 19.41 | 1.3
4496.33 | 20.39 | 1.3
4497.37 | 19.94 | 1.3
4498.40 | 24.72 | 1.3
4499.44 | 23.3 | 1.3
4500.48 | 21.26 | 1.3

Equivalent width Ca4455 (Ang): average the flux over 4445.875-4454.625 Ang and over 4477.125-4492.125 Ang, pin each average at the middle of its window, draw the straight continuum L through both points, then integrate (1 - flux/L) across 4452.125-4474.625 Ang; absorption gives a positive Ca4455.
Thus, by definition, 1.9 Ang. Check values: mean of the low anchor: 18.9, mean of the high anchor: 21.5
